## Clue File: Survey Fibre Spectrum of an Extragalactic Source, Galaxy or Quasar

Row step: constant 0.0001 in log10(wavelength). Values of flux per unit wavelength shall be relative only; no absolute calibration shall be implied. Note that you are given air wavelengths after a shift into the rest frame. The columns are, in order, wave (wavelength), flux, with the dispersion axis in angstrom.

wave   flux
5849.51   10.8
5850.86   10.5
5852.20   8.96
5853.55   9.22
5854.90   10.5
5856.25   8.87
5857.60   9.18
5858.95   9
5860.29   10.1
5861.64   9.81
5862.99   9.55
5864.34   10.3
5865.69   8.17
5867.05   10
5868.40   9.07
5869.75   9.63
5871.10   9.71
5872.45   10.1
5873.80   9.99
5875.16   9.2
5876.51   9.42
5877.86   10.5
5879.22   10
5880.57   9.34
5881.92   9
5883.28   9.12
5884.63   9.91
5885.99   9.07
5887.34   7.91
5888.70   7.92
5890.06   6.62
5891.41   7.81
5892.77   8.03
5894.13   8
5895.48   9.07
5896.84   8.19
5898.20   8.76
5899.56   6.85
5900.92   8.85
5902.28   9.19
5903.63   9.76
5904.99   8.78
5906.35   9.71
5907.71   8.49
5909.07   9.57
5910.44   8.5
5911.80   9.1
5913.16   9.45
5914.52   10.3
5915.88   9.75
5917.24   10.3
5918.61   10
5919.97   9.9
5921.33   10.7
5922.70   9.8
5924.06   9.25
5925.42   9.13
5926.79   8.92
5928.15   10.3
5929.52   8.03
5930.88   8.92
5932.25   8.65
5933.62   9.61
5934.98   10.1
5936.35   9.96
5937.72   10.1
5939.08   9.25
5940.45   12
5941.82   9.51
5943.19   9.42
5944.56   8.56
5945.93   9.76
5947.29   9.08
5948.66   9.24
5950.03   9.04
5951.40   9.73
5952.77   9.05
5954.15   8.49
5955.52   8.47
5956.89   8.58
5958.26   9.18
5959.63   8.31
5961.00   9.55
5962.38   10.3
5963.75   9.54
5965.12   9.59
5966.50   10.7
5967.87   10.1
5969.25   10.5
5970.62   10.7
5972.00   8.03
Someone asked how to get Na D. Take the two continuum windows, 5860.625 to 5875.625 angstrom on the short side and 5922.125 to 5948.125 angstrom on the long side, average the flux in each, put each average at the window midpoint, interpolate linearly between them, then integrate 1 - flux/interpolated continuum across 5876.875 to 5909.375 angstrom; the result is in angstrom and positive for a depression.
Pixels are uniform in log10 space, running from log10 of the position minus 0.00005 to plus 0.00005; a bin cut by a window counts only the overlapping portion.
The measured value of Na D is 2.7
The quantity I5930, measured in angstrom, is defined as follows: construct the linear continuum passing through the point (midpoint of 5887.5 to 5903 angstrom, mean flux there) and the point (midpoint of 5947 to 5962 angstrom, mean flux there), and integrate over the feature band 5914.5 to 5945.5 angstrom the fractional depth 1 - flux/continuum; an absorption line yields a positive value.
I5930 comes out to -3.7 angstrom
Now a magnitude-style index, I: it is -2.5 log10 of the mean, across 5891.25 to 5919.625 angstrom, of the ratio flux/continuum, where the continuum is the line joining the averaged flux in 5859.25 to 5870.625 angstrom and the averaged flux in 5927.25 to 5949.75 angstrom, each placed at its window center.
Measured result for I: 0.062 mag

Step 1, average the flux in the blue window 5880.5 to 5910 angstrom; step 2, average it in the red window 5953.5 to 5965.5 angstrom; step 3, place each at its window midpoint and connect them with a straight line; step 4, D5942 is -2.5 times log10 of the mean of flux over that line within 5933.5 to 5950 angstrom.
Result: -0.08 mag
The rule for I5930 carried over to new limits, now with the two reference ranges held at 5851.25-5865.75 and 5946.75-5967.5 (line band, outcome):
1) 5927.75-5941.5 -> -0.5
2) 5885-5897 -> 1.7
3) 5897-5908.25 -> 0.7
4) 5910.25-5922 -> -0.6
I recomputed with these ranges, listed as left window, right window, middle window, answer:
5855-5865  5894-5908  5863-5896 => 0.01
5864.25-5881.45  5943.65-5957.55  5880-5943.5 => 0.02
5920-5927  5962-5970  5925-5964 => 0.06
